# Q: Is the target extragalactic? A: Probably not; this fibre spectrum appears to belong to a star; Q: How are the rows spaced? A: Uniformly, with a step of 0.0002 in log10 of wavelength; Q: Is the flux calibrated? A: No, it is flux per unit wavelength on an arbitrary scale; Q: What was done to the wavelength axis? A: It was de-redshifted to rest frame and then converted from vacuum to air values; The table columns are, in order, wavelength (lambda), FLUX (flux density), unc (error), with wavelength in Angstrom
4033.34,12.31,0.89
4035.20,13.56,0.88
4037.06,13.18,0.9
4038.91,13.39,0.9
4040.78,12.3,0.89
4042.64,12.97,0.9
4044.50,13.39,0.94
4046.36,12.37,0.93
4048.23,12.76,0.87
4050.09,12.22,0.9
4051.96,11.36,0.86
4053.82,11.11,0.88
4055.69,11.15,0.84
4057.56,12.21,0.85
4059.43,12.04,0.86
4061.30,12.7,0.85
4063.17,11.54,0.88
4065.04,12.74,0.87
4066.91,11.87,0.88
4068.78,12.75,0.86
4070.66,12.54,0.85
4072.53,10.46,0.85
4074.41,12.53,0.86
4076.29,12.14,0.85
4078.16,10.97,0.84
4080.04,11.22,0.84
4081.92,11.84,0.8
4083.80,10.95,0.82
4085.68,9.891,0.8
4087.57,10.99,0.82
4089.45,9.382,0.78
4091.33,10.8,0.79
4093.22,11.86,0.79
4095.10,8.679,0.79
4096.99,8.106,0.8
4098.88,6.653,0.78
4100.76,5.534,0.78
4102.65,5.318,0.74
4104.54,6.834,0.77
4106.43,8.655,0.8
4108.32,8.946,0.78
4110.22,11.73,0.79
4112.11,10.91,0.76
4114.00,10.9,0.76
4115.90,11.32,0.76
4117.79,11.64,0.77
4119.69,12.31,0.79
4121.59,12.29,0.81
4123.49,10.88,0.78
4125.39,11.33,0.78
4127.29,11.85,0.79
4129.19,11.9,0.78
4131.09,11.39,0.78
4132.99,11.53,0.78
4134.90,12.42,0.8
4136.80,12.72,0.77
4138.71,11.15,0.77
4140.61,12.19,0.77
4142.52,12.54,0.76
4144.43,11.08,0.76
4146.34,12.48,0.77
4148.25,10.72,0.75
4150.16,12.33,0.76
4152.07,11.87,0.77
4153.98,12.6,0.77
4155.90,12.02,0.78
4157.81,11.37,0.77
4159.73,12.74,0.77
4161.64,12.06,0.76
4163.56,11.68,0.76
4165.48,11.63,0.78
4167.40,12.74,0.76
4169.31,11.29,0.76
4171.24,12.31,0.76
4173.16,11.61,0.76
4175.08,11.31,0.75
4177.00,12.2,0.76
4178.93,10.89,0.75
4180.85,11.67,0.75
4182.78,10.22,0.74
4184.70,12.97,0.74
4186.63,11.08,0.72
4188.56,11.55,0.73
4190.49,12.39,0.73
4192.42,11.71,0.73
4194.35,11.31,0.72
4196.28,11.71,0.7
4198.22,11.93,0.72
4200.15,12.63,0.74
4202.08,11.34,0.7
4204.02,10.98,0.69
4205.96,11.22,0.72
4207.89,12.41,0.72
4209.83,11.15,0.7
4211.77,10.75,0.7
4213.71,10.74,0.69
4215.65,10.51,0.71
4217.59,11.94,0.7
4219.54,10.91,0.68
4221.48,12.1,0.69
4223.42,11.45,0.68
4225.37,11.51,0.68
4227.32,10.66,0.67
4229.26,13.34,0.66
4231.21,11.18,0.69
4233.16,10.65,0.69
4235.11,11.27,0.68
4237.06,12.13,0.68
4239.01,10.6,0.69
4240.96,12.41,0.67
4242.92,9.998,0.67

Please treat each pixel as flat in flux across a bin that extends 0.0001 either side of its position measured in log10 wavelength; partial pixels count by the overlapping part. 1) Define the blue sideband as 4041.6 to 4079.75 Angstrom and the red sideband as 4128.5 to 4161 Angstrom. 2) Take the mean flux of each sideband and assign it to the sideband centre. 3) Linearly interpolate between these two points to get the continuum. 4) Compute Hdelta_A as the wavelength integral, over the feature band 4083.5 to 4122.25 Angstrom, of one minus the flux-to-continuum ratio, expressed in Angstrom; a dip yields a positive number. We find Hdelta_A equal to 7.6 Angstrom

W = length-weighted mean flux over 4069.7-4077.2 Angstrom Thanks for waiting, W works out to 11.9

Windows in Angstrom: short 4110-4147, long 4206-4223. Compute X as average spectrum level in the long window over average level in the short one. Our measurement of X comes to 1.0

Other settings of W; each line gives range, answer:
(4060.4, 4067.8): 12.2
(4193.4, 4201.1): 11.9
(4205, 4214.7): 11.3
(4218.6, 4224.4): 11.5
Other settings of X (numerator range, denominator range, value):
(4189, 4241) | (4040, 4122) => 1.05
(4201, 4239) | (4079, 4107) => 1.25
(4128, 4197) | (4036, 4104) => 1.06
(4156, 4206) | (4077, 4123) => 1.18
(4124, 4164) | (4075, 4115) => 1.23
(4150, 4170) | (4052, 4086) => 1.03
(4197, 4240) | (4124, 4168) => 0.96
